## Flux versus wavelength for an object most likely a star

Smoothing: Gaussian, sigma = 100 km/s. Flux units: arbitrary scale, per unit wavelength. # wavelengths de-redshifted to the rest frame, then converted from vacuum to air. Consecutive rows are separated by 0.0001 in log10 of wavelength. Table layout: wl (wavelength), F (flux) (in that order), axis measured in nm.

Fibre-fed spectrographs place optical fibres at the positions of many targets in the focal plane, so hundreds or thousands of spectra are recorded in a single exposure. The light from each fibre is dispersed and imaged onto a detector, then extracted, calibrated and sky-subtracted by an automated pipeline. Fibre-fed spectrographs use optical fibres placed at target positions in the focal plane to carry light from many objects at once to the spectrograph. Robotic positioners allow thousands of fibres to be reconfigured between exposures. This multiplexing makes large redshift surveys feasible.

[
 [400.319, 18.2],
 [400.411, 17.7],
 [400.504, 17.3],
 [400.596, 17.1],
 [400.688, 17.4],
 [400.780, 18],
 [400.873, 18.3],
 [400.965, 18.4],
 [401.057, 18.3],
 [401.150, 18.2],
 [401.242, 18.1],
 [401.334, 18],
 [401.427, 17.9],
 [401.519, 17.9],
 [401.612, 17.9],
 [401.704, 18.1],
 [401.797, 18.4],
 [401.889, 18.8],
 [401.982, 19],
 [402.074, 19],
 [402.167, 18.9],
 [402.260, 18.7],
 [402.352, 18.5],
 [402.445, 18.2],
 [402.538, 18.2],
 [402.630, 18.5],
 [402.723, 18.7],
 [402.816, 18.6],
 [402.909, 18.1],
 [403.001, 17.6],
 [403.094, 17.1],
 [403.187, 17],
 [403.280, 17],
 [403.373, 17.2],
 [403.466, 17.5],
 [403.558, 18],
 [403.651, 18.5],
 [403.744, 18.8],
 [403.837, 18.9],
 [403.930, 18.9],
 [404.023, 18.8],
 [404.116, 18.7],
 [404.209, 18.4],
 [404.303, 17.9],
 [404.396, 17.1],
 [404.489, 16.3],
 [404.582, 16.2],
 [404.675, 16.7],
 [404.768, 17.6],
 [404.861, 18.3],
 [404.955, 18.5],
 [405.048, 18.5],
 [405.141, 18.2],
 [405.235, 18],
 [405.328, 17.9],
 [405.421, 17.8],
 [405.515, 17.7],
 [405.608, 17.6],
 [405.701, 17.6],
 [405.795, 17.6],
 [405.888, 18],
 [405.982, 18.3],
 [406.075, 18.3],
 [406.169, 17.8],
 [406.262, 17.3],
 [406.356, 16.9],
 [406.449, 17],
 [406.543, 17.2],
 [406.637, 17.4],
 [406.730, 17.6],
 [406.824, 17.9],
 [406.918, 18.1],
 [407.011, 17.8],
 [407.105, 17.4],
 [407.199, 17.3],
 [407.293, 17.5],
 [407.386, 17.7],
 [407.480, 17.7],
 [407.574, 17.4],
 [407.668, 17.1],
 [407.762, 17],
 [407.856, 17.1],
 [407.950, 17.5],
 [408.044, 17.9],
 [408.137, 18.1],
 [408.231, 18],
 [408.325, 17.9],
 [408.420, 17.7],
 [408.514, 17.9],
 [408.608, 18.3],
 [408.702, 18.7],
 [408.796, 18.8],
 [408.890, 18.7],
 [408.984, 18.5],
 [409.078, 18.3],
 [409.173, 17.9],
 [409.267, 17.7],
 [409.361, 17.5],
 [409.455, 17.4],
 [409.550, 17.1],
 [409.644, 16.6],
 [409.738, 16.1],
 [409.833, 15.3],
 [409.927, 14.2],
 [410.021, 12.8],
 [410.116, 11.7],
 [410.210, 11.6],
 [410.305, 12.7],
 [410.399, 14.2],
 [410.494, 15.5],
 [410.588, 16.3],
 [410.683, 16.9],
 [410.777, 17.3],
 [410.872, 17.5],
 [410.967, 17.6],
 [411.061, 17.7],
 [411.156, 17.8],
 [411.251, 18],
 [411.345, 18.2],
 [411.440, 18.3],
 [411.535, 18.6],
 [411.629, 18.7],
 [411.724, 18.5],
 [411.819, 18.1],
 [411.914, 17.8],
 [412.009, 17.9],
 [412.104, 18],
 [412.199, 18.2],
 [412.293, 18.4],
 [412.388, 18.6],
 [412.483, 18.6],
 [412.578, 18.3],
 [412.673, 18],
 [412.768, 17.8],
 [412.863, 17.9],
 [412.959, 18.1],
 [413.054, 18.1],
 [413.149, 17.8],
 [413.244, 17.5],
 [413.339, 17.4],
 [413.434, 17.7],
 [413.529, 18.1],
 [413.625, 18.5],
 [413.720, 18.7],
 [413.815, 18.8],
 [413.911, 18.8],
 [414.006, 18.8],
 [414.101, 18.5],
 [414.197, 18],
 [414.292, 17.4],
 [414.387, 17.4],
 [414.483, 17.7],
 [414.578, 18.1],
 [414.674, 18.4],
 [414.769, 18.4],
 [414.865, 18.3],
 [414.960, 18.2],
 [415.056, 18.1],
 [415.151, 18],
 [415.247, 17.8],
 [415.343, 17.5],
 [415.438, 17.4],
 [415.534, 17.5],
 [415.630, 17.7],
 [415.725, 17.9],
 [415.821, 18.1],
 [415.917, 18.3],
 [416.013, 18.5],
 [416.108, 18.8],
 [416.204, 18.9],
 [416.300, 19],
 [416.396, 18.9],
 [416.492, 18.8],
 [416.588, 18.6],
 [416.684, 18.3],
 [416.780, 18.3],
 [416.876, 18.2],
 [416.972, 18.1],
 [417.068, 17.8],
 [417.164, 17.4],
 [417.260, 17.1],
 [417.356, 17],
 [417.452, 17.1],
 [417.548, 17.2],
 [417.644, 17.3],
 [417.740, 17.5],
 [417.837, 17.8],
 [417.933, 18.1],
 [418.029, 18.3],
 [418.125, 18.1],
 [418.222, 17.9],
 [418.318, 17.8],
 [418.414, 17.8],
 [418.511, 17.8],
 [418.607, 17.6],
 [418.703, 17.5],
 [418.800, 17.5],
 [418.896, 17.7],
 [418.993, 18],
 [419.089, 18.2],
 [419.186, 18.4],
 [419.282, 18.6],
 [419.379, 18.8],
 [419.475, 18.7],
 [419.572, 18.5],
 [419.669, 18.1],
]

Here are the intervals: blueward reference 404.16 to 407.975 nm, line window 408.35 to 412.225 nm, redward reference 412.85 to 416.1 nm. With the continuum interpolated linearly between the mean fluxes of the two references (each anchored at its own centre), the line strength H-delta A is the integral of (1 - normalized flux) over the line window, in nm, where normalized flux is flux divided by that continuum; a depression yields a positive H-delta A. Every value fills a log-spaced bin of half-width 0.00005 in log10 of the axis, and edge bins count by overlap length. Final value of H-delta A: 0.18 nm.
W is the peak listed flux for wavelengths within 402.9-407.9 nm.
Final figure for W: 18.9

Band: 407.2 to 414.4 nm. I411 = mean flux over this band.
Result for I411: 17.4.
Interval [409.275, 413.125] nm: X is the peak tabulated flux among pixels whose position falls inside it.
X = 18.7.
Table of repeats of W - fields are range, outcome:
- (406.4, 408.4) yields 18.1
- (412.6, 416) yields 18.8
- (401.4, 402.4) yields 19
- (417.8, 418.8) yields 18.3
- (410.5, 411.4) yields 18.2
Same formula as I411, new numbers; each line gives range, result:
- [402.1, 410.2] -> 17.6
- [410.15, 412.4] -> 17.1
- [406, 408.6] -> 17.6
